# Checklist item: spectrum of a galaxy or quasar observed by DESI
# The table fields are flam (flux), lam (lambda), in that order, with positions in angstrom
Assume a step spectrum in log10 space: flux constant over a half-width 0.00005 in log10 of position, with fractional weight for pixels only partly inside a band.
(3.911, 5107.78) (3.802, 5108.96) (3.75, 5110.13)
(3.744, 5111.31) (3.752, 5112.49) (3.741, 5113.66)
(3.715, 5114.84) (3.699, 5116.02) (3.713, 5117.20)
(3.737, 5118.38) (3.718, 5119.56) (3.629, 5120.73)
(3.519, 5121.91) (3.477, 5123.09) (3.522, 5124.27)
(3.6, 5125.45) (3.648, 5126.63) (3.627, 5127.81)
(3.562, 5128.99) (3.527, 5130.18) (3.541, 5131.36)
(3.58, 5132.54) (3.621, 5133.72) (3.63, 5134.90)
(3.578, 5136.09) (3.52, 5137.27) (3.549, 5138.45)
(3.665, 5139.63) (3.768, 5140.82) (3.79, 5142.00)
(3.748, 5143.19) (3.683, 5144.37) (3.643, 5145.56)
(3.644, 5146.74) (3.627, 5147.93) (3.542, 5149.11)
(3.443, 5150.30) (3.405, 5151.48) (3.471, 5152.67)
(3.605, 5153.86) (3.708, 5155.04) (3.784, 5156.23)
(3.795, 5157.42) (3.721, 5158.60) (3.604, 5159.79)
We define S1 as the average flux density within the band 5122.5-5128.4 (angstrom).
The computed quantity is 3.58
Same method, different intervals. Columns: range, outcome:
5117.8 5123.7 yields 3.62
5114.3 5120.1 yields 3.71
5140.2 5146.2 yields 3.72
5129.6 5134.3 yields 3.57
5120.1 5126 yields 3.55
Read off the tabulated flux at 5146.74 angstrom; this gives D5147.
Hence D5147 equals 3.644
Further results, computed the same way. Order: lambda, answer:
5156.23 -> 3.784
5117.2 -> 3.713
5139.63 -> 3.665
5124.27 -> 3.522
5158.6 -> 3.721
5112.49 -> 3.752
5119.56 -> 3.718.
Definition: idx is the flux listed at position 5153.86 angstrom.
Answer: 3.605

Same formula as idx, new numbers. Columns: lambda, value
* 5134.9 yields 3.63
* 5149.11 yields 3.542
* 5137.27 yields 3.52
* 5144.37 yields 3.683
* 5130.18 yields 3.527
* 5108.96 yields 3.802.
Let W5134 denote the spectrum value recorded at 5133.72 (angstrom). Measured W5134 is 3.621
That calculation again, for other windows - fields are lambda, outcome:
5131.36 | 3.541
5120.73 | 3.629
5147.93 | 3.627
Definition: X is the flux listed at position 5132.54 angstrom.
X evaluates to 3.58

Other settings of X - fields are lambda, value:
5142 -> 3.79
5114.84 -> 3.715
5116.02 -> 3.699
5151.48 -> 3.405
